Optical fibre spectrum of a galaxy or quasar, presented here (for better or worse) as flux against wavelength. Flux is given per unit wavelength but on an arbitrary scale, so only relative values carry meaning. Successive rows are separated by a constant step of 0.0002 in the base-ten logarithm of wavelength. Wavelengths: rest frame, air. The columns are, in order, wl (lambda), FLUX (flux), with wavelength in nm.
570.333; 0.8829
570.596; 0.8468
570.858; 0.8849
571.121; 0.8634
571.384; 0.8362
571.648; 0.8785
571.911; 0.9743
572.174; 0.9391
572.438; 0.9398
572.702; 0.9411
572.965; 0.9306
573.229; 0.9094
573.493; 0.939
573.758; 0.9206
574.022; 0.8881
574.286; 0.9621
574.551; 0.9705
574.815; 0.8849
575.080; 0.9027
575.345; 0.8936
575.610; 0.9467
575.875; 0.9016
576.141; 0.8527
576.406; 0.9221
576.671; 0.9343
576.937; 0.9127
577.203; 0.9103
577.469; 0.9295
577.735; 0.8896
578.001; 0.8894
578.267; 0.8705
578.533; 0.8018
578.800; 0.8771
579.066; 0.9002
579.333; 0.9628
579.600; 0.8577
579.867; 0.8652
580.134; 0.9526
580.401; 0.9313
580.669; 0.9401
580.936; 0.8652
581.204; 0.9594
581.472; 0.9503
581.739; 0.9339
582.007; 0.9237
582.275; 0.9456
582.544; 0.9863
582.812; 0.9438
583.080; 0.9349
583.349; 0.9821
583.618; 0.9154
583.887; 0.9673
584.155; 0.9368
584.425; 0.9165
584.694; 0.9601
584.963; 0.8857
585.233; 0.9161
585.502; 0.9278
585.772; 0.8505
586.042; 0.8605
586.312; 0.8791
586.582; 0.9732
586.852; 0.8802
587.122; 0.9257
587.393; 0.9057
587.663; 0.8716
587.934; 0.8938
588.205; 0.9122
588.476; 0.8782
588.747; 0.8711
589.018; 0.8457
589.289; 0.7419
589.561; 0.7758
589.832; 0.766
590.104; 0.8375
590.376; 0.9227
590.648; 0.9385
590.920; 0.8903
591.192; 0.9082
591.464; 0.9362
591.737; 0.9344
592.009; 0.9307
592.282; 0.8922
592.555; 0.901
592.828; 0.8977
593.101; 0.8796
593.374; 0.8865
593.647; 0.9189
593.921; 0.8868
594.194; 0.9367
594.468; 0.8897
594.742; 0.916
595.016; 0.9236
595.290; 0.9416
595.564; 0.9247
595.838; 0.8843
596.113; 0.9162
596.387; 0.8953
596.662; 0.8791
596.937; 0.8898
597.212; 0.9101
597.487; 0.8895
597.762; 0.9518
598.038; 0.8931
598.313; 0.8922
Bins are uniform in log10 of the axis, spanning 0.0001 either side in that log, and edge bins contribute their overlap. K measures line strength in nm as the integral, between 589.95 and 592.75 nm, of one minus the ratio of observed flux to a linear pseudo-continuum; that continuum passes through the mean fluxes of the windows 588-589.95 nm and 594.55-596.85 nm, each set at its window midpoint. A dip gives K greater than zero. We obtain -0.16 nm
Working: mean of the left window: 0.83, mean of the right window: 0.909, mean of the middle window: 0.908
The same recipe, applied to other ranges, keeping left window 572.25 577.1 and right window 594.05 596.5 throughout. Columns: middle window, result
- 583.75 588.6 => 0.047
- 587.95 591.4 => 0.210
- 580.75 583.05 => -0.052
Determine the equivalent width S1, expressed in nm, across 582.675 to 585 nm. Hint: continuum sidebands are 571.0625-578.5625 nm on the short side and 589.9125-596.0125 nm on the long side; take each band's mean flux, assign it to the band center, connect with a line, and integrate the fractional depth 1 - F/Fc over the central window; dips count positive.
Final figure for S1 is -0.08 nm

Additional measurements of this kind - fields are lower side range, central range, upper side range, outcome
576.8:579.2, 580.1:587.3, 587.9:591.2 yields -0.45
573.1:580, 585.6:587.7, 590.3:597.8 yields 0.03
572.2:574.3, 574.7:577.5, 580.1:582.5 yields 0.07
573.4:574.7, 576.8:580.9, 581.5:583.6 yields 0.19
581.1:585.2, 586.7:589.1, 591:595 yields 0.10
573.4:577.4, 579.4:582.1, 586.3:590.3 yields -0.07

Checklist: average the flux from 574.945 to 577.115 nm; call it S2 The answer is 0.908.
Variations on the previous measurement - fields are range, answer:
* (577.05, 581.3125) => 0.9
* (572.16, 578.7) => 0.91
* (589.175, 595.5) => 0.89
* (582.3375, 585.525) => 0.94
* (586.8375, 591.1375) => 0.866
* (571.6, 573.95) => 0.931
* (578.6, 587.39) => 0.921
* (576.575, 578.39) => 0.905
